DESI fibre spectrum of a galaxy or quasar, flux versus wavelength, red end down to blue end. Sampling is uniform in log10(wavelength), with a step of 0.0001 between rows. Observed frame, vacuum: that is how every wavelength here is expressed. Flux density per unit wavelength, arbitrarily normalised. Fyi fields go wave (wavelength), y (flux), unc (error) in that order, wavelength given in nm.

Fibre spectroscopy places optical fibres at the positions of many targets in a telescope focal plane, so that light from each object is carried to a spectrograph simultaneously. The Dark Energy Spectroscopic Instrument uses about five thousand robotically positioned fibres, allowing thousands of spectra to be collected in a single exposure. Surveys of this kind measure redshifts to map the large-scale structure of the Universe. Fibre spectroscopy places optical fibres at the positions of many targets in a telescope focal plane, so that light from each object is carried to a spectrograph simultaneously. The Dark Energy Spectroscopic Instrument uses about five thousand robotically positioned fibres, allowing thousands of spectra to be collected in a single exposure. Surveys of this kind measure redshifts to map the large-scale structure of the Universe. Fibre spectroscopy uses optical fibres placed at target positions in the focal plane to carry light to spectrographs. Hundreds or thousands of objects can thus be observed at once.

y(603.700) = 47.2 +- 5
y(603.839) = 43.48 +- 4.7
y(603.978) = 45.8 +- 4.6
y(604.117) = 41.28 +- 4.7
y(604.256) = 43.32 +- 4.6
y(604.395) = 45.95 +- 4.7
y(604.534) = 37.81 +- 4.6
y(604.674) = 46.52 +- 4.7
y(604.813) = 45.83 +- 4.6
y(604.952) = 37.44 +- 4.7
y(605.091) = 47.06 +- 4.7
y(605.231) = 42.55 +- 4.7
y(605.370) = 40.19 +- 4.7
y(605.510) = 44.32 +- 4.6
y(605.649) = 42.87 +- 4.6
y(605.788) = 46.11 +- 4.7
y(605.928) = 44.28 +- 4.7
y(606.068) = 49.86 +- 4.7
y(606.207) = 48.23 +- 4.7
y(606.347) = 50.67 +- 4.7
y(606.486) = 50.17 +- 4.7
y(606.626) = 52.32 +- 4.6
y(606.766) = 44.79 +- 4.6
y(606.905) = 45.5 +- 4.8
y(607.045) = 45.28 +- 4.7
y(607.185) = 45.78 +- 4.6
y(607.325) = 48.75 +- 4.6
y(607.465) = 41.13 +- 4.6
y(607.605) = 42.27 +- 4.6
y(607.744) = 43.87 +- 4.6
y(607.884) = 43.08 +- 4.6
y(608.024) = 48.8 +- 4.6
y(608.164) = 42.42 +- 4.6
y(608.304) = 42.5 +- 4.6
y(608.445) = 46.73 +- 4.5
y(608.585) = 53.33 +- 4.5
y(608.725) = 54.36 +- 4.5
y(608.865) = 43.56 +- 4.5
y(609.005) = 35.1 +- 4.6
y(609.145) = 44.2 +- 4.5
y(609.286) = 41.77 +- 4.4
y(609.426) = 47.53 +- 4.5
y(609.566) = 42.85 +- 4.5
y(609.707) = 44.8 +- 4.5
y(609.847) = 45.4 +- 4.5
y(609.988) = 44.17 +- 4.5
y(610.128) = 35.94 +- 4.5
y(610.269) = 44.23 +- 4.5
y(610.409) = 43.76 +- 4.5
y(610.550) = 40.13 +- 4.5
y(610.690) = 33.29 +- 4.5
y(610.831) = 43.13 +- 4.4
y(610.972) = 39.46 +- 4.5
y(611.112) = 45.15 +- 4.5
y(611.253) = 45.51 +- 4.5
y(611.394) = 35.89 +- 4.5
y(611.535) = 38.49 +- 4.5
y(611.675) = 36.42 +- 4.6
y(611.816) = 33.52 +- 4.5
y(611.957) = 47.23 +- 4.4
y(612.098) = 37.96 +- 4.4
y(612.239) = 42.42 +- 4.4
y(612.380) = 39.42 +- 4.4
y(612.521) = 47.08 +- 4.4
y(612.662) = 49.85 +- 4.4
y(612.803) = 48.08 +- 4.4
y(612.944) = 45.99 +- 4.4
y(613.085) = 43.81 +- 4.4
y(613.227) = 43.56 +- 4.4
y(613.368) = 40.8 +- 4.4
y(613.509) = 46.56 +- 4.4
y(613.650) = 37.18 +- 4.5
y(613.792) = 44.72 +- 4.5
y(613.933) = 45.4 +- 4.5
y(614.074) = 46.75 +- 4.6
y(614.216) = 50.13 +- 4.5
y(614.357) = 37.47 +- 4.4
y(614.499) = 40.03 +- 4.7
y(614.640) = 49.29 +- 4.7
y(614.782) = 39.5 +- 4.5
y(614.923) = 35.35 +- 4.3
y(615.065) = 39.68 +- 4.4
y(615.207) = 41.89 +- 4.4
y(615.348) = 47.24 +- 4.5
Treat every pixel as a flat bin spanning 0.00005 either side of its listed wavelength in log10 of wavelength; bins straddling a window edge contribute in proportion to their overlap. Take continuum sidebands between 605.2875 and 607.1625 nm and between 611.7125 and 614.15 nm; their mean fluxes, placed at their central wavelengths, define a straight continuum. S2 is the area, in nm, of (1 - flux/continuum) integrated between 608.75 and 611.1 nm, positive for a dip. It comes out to 0.139 nm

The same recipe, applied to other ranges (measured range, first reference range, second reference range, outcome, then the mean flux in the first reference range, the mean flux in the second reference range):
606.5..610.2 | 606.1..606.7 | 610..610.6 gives 0.07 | 50.3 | 41.4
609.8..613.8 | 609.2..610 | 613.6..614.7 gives 0.20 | 44.4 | 43.9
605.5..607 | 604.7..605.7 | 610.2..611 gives -0.16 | 43.1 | 40.7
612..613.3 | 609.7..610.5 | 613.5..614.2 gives -0.01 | 42.8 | 44.4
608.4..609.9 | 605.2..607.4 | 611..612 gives -0.08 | 46.4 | 40.1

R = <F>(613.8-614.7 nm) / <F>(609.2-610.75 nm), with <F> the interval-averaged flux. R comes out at 1.06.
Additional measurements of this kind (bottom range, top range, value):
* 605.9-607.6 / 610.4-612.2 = 0.85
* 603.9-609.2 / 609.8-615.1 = 0.93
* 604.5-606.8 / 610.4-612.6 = 0.89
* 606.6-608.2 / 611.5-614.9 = 0.95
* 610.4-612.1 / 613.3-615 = 1.07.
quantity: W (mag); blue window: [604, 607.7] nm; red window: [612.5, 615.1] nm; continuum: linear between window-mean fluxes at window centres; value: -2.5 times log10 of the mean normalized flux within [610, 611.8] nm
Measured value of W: 0.11 mag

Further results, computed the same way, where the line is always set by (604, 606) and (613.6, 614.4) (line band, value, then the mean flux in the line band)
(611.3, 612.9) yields 0.056 mag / 41.6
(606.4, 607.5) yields -0.084 mag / 47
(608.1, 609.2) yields -0.042 mag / 45.3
